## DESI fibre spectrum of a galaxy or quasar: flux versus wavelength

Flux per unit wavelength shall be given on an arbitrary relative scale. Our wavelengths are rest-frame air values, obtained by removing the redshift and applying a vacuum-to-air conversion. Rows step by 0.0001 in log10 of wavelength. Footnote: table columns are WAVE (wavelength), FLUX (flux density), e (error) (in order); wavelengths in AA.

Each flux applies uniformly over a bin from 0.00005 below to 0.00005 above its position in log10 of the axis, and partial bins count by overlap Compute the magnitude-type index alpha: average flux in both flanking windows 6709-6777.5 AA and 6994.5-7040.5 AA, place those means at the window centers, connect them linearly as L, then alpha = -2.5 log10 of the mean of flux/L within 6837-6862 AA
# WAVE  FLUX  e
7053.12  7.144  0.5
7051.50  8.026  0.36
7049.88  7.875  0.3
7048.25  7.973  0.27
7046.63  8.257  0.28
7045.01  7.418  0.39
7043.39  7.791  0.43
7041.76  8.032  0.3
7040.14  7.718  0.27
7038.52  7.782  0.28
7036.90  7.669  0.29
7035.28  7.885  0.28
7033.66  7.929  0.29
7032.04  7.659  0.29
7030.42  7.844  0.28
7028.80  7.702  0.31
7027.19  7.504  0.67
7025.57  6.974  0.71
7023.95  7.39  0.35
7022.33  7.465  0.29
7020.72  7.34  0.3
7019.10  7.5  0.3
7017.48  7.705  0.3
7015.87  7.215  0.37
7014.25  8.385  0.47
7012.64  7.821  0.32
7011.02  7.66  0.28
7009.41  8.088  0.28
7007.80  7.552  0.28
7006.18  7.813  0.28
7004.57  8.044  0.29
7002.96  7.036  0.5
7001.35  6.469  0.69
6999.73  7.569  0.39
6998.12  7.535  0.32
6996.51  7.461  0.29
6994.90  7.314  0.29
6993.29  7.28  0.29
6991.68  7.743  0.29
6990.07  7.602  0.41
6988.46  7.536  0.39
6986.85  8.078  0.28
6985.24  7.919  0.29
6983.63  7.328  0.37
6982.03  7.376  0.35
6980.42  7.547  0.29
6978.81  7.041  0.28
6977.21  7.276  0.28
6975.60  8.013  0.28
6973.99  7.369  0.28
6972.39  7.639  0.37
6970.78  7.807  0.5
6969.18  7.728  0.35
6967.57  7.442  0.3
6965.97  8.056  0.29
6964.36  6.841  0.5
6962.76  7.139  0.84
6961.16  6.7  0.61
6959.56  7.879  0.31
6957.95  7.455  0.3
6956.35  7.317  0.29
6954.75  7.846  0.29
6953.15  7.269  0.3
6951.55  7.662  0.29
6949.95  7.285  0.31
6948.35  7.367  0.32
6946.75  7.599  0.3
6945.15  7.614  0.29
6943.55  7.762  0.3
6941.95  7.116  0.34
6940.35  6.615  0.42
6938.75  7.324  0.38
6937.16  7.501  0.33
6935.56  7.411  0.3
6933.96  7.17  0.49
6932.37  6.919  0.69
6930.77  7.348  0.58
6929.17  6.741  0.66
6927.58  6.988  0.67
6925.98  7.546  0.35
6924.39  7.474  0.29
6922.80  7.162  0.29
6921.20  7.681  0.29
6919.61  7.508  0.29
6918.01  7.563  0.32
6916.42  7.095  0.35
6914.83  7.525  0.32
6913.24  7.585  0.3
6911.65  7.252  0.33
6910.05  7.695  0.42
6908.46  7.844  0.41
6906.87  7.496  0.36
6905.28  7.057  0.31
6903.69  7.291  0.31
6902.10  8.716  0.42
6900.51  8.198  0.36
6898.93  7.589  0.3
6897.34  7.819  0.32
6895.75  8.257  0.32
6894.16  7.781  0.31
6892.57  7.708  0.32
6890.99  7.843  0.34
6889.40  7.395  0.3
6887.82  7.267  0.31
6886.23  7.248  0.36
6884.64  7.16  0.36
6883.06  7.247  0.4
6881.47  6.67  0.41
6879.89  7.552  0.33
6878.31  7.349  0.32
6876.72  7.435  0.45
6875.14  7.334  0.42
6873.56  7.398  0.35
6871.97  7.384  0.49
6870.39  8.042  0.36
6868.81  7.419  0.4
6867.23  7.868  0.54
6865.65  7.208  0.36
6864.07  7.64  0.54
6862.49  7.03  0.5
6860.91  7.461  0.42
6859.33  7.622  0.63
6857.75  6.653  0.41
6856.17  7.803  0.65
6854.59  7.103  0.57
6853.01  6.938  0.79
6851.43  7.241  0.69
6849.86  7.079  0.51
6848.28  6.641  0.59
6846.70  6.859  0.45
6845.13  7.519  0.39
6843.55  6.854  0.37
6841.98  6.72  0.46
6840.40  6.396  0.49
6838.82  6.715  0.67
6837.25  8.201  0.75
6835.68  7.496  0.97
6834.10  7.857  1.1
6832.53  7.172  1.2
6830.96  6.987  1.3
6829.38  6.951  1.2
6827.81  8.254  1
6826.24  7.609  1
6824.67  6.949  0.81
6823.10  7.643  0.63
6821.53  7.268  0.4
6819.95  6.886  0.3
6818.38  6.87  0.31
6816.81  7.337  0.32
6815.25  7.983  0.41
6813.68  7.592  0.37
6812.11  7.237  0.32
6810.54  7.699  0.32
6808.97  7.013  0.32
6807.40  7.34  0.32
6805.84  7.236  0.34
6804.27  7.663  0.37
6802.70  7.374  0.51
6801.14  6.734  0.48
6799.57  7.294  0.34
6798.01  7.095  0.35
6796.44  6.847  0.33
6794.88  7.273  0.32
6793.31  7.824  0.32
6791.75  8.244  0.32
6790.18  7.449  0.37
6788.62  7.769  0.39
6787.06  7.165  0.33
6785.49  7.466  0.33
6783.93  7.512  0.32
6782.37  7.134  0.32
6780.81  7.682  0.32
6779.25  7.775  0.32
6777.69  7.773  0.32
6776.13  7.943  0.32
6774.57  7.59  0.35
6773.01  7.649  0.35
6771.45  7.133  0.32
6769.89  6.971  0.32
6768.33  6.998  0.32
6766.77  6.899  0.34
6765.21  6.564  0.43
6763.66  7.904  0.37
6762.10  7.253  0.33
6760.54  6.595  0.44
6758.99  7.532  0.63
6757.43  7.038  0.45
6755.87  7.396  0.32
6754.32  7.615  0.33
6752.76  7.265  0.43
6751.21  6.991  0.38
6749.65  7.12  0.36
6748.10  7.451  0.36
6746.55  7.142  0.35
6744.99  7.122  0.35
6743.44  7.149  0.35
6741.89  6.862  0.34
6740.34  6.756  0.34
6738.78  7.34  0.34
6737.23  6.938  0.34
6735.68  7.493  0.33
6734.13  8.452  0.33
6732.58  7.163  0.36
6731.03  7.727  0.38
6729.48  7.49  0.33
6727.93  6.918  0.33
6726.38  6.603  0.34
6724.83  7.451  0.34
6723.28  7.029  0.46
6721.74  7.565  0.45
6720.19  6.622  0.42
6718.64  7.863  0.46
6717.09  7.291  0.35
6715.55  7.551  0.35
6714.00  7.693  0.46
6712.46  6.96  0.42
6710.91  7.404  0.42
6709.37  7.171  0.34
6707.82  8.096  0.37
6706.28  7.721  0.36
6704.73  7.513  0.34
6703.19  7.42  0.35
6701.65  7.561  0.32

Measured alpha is 0.05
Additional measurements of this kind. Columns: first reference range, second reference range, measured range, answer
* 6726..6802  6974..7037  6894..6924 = -0.02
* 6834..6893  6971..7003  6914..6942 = 0.02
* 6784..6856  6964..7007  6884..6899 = -0.03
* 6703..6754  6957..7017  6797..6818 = 0.01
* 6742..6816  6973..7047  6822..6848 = 0.02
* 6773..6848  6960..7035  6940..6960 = 0.01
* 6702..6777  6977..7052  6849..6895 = 0.01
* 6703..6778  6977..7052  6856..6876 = 0.00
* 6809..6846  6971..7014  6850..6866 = 0.01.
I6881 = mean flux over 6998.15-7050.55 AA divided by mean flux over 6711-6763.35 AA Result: 1.1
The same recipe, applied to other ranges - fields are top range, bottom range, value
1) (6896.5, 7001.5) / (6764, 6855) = 1.02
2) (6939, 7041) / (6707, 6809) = 1.03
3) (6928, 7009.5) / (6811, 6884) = 1.02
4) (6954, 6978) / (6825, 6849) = 1.04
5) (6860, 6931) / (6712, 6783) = 1.03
